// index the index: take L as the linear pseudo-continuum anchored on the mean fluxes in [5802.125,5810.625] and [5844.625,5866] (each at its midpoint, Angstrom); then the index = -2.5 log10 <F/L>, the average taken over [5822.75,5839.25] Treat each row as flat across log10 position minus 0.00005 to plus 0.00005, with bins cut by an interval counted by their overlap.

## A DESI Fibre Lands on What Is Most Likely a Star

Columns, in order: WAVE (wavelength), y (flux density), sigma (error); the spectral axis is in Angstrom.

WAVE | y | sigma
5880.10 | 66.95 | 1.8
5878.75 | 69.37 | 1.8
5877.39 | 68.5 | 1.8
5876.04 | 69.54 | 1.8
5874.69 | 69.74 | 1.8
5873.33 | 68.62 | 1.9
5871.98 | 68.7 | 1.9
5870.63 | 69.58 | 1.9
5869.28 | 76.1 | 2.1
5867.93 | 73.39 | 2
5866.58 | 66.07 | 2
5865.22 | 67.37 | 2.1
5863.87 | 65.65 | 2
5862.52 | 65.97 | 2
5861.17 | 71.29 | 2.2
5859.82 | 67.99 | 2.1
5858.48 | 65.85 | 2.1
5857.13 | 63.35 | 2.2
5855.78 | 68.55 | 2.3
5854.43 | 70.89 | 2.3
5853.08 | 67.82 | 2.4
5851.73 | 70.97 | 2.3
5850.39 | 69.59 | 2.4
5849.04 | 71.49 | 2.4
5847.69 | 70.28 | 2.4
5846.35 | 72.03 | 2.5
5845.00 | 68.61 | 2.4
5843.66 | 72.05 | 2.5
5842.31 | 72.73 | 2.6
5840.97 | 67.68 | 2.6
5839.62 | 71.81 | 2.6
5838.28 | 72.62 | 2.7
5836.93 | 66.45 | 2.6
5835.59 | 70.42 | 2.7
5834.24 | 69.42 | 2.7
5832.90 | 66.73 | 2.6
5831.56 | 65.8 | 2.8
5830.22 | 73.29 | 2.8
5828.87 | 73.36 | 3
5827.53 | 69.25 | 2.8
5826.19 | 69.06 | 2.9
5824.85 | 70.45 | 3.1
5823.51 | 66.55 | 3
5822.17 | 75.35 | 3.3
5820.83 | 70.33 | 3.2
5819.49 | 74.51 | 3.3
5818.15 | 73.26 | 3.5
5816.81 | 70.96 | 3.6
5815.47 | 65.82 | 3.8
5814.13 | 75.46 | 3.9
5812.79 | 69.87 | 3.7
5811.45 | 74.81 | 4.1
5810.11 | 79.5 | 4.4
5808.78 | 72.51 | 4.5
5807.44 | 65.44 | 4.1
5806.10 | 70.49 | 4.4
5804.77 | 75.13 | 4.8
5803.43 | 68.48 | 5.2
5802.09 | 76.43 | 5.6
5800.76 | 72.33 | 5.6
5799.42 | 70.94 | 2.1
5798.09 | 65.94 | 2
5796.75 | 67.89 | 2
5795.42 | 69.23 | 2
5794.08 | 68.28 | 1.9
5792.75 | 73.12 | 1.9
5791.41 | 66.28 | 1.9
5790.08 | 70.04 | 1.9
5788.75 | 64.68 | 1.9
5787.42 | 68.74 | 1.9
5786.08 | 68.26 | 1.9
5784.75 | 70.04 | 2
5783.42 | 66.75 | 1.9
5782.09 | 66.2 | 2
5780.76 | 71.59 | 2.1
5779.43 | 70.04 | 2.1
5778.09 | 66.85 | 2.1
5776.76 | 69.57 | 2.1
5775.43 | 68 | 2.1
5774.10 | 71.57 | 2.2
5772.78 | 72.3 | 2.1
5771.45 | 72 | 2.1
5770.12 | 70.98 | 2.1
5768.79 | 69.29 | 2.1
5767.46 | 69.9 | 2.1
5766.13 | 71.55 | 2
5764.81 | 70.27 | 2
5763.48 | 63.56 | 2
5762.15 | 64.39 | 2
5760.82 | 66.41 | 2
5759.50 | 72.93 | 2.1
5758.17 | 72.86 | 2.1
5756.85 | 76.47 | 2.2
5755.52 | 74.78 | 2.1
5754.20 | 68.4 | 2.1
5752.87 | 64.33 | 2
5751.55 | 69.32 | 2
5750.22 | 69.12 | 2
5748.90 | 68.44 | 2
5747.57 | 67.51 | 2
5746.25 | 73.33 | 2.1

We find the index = 0.01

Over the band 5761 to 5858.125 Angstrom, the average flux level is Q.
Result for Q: 70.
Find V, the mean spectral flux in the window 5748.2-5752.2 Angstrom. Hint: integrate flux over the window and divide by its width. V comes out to 68.8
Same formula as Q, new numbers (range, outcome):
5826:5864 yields 69.4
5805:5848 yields 70.9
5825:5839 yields 69.7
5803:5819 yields 71.9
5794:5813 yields 71.3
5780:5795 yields 68.6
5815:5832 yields 70.7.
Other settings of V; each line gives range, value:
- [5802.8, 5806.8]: 71.4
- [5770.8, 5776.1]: 71.1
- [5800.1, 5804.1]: 72.4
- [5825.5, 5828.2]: 69.3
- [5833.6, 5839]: 69.7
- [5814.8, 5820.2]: 71.1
